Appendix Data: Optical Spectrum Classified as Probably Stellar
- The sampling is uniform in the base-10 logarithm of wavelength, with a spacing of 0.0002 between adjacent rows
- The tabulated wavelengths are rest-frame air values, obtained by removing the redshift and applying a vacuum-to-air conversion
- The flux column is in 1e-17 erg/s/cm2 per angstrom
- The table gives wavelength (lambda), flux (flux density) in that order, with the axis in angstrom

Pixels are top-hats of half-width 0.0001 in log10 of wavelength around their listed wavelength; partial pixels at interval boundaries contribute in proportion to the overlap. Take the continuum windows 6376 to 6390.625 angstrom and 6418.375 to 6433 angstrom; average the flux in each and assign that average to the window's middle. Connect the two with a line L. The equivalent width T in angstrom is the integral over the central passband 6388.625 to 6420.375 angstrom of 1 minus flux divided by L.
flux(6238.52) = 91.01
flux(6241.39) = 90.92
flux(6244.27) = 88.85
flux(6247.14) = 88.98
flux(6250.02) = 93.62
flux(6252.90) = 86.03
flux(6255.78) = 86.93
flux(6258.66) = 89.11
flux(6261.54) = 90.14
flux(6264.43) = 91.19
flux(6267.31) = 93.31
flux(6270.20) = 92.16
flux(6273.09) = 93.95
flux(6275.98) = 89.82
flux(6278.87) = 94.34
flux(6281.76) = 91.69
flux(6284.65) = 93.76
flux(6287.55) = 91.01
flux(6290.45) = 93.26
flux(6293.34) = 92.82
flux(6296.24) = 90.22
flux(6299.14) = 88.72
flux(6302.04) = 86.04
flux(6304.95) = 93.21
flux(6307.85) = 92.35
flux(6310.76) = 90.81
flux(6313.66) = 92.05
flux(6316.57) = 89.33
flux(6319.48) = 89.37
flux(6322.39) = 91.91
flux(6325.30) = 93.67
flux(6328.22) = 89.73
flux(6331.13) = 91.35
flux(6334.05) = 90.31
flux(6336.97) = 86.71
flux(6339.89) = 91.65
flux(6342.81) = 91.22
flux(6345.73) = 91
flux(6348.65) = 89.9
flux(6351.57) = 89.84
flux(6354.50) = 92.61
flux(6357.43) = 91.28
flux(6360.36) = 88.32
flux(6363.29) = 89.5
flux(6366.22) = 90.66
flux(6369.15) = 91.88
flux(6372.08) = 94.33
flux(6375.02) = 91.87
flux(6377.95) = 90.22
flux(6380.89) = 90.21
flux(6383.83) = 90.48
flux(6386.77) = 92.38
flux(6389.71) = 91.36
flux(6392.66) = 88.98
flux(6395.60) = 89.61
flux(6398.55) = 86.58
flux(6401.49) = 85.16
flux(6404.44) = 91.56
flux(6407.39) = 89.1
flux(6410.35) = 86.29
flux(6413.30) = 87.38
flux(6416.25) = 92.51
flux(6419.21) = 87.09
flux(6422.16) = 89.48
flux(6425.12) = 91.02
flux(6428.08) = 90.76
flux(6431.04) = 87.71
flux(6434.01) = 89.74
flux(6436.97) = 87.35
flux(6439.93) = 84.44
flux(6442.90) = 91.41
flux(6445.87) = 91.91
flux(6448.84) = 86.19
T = 0.5 angstrom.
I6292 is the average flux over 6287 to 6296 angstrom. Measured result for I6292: 92.2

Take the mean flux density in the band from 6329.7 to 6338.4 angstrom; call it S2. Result 89.4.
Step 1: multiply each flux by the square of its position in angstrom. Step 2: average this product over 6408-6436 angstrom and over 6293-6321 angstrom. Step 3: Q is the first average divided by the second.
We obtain 1.02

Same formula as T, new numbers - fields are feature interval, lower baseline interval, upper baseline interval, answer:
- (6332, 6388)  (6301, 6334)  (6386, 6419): -0.50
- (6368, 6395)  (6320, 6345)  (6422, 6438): -0.36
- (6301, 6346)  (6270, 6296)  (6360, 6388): 0.56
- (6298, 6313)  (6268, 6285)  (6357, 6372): 0.26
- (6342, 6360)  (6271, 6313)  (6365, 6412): -0.03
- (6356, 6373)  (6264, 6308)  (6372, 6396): 0.04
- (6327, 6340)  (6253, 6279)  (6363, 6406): 0.11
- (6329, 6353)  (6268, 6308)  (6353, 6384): 0.27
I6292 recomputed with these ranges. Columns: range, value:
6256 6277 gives 91.2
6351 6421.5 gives 90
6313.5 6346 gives 90.6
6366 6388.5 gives 91.6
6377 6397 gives 90.5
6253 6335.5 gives 91.1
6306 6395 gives 90.8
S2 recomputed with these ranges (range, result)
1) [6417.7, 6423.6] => 88.3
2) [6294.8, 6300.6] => 89.5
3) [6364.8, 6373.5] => 92.4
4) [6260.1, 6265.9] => 90.7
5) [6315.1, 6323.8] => 90.2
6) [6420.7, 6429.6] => 90.4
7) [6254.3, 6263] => 88.7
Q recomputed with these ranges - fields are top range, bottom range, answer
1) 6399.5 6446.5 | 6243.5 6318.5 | 1.02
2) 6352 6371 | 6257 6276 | 1.02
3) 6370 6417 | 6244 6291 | 1.03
